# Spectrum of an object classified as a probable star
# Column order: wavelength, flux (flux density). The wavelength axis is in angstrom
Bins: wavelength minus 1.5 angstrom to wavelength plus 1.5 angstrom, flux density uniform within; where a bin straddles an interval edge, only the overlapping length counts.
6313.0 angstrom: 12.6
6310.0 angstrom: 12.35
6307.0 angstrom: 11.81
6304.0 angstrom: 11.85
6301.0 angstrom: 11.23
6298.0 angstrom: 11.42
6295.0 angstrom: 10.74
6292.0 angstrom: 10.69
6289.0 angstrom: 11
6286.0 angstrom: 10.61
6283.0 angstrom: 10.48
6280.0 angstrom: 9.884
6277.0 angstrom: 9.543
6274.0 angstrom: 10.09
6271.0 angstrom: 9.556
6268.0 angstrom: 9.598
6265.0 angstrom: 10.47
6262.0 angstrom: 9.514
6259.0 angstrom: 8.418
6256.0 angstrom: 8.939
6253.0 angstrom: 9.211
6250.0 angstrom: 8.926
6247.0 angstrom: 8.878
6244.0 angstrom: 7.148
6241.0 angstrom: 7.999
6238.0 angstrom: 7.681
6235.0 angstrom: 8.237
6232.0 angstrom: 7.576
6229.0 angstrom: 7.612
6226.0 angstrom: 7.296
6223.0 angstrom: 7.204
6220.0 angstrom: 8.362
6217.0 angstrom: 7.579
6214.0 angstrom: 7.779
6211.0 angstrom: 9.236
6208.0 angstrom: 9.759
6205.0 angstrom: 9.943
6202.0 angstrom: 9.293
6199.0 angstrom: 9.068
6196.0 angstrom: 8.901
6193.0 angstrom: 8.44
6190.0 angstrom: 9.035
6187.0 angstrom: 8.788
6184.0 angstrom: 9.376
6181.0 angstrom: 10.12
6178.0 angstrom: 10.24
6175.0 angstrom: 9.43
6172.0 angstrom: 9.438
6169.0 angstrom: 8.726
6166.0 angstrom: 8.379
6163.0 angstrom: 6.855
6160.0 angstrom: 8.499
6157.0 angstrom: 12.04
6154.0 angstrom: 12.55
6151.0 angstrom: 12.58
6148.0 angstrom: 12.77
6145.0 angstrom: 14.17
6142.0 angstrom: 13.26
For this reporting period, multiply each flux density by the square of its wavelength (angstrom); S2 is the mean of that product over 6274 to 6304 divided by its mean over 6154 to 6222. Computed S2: 1.21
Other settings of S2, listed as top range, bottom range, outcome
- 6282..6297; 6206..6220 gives 1.28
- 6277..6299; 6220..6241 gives 1.40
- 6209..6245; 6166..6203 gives 0.86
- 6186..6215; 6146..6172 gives 0.89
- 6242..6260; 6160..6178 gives 1.01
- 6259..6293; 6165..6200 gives 1.13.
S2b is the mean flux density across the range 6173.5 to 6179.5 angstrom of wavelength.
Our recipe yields 9.83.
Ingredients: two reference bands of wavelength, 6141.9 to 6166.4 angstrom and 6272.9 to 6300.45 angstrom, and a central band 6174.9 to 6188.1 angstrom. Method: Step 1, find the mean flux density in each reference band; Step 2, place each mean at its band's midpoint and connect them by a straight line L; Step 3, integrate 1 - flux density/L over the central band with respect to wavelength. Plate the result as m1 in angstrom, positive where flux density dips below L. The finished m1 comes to 1.7 angstrom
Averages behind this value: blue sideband 11.2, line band 9.63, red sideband 10.5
